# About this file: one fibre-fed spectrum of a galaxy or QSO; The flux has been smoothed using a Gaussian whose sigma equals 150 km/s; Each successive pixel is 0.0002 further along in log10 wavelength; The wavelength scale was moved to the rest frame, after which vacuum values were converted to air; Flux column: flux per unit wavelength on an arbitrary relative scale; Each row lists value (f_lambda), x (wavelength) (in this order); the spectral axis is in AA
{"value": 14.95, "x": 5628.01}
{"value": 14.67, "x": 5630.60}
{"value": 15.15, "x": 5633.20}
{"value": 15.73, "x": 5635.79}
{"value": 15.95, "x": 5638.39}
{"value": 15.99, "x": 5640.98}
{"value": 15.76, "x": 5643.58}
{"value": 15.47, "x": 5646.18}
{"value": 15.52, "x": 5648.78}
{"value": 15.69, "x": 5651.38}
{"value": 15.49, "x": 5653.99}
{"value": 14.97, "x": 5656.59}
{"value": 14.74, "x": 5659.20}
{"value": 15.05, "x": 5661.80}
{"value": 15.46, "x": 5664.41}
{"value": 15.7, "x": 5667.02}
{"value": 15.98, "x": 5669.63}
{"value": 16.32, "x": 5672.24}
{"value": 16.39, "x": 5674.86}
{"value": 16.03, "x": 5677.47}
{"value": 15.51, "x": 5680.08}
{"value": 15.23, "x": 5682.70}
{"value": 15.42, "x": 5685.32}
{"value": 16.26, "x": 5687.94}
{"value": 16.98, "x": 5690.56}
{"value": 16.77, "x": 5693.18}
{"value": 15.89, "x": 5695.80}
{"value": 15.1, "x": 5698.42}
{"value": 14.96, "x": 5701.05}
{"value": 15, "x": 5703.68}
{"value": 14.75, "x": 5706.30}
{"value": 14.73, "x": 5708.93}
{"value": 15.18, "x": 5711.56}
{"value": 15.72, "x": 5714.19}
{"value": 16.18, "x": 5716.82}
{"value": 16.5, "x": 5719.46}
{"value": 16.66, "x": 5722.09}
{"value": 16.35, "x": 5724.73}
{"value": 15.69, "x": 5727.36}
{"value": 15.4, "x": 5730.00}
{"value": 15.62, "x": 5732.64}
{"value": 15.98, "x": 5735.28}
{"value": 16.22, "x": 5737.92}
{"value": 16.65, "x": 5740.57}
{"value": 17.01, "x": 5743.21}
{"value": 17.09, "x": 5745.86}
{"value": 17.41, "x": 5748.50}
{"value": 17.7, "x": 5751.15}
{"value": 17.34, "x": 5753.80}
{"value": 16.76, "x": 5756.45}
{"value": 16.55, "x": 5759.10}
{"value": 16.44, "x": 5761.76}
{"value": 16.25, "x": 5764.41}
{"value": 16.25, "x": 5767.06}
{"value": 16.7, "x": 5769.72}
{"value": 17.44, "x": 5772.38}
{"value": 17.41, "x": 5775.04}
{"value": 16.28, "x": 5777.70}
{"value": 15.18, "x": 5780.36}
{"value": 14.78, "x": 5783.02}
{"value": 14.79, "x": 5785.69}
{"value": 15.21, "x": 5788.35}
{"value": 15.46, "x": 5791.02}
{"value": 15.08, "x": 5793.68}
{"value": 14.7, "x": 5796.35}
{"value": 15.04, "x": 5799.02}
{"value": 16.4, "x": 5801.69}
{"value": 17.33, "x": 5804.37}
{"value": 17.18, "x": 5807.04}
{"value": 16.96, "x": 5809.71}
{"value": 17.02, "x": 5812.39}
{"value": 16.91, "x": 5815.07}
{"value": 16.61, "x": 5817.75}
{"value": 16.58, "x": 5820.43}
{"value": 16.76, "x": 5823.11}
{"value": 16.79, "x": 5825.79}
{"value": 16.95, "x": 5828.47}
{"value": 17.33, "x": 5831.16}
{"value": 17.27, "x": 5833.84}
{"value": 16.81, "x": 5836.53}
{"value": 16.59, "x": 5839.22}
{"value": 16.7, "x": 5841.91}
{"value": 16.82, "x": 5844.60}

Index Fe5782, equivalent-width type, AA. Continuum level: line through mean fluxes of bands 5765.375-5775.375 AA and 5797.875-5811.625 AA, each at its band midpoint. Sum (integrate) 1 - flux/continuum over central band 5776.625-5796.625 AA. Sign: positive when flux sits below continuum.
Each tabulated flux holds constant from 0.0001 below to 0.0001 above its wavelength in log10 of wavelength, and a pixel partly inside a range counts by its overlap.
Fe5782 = 1.9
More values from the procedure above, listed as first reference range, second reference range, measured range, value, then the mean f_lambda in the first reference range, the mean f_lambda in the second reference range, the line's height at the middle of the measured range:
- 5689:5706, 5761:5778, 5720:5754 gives -0.5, 15.7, 16.7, 16.3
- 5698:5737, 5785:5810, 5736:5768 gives -2.3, 15.6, 15.8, 15.7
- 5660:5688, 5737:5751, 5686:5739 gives 2.0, 15.7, 17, 16.4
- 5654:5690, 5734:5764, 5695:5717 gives 1.3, 15.6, 16.8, 16.2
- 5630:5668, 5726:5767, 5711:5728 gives 0.1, 15.4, 16.5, 16.2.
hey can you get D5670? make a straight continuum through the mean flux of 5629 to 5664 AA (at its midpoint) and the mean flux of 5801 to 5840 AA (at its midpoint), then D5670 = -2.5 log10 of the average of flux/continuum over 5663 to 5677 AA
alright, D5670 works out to -0.02 mag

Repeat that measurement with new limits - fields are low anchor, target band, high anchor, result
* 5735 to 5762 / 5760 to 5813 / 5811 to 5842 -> 0.052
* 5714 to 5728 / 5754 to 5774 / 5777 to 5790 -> -0.077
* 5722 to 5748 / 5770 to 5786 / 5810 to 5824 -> 0.030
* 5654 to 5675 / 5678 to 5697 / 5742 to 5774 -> -0.010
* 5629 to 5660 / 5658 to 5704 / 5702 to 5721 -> -0.020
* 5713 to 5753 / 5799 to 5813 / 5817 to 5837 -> 0.001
